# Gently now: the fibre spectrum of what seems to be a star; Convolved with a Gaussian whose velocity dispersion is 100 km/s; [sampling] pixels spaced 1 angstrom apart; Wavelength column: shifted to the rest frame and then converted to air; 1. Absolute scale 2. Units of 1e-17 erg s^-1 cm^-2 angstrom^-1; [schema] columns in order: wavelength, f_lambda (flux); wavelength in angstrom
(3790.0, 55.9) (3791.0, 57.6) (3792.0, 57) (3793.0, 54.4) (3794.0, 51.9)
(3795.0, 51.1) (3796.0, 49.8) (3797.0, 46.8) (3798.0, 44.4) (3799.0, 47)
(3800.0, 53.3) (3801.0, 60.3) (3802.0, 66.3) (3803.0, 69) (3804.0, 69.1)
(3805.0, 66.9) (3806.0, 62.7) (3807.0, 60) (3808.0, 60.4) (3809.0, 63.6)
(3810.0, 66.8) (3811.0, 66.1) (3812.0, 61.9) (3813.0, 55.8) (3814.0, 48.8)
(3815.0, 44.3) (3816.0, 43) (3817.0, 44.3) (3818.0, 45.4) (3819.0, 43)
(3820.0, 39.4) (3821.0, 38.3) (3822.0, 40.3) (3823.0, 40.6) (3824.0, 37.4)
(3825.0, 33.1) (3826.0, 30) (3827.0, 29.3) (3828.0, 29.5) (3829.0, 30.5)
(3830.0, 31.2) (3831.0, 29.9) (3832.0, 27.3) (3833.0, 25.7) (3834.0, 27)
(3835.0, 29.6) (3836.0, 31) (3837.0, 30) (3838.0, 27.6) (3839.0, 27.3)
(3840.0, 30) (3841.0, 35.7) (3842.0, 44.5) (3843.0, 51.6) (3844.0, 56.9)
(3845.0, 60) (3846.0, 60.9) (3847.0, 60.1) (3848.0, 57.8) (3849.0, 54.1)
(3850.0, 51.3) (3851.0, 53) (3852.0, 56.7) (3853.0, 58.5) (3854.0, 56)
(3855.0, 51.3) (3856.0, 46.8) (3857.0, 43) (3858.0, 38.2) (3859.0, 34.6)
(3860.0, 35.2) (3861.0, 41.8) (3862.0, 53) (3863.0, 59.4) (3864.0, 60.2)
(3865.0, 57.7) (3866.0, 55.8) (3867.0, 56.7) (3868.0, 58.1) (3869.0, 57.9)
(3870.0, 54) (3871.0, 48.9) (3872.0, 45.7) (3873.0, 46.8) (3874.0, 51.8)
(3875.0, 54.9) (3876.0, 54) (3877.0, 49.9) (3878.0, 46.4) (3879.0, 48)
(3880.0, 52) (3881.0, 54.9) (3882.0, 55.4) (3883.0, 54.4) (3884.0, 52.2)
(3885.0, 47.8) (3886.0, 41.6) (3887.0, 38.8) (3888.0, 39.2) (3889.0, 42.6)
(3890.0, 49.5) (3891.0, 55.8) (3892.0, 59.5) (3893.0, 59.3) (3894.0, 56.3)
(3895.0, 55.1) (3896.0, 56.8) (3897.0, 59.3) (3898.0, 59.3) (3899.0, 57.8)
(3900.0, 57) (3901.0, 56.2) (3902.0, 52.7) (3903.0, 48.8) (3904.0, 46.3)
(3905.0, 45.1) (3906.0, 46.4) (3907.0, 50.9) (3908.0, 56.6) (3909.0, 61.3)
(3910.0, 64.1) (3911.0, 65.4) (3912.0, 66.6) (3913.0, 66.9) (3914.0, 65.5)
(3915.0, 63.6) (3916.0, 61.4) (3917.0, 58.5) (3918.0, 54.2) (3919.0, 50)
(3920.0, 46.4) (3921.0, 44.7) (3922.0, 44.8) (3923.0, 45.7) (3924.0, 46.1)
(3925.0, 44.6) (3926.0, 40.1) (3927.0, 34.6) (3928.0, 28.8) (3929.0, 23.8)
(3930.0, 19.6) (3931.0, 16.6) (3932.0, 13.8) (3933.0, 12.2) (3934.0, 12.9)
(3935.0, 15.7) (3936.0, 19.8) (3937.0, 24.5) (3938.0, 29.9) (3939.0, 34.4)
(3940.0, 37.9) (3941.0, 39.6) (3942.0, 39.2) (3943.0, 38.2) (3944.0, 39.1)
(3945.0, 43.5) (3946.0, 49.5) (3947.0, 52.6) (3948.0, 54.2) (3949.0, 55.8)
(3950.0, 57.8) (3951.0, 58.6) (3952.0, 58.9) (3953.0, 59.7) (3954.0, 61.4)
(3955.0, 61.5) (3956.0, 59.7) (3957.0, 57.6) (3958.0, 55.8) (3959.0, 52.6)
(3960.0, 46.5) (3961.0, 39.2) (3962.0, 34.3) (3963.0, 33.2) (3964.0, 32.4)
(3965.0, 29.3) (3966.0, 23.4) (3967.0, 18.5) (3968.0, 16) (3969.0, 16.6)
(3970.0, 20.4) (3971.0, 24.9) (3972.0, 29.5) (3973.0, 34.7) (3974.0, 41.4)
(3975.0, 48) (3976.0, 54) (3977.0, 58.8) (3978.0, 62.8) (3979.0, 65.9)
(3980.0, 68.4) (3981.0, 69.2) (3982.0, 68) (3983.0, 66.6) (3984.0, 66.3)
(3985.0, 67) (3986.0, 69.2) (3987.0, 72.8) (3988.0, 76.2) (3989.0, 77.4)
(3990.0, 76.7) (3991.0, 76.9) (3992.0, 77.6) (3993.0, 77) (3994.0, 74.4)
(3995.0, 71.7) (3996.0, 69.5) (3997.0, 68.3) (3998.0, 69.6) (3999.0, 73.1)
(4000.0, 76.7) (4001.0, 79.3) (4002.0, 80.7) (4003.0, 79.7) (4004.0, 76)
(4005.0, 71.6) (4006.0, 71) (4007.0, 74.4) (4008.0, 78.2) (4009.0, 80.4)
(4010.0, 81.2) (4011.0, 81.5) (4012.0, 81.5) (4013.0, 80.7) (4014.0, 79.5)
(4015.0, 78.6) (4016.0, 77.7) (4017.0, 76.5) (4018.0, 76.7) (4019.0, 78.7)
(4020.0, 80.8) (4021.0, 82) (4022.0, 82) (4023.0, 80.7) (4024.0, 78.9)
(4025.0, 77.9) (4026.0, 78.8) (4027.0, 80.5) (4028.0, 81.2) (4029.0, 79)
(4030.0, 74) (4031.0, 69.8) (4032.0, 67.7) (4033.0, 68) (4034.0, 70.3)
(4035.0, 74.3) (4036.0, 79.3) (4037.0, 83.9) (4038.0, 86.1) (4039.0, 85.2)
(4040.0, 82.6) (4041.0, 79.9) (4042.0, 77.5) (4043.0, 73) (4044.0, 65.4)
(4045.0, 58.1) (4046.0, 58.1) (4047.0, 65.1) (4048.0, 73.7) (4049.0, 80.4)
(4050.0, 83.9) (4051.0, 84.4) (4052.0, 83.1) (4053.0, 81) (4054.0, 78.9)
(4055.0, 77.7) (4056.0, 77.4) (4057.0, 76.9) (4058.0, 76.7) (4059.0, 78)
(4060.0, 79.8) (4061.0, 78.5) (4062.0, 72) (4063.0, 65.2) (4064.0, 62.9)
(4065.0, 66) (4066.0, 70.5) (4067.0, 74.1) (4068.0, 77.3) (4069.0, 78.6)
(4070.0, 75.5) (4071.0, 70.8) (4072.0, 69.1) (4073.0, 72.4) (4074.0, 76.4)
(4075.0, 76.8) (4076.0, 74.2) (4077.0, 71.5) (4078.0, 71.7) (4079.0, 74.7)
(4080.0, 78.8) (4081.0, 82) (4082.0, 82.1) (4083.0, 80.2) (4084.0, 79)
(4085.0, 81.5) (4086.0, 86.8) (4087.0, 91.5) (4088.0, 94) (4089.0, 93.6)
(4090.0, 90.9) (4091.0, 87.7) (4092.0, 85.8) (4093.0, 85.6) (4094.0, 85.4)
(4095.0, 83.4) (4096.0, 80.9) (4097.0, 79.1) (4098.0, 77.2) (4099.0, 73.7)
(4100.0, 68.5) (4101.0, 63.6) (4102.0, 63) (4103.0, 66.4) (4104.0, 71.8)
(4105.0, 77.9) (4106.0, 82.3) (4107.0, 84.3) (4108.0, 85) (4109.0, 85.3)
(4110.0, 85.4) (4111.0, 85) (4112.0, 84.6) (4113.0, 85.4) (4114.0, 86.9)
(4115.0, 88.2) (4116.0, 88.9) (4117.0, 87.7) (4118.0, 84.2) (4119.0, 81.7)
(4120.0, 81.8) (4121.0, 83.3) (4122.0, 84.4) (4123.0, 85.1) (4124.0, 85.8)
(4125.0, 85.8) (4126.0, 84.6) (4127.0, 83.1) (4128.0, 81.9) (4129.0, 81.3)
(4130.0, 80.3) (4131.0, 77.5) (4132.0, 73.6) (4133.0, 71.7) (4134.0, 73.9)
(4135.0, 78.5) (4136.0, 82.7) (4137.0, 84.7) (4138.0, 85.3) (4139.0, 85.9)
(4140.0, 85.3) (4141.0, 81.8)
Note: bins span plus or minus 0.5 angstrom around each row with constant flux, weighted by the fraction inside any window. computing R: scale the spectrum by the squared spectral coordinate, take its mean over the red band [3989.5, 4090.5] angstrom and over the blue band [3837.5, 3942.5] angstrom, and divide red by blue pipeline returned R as 1.75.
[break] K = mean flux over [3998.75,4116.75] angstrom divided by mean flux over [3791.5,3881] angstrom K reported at 1.62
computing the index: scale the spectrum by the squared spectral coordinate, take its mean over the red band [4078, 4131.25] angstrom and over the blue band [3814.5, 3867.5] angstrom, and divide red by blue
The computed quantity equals 2.18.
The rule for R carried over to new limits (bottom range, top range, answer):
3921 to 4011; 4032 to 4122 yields 1.61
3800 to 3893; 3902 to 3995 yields 1.06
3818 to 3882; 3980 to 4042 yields 1.84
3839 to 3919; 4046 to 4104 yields 1.62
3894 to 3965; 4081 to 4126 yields 1.95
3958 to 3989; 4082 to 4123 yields 1.84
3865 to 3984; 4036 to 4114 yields 1.78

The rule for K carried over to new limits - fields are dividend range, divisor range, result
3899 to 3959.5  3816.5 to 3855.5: 1.12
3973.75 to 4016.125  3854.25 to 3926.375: 1.38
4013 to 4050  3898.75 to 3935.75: 1.68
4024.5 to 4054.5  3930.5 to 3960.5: 1.81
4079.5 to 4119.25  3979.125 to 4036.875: 1.09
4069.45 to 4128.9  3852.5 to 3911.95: 1.56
